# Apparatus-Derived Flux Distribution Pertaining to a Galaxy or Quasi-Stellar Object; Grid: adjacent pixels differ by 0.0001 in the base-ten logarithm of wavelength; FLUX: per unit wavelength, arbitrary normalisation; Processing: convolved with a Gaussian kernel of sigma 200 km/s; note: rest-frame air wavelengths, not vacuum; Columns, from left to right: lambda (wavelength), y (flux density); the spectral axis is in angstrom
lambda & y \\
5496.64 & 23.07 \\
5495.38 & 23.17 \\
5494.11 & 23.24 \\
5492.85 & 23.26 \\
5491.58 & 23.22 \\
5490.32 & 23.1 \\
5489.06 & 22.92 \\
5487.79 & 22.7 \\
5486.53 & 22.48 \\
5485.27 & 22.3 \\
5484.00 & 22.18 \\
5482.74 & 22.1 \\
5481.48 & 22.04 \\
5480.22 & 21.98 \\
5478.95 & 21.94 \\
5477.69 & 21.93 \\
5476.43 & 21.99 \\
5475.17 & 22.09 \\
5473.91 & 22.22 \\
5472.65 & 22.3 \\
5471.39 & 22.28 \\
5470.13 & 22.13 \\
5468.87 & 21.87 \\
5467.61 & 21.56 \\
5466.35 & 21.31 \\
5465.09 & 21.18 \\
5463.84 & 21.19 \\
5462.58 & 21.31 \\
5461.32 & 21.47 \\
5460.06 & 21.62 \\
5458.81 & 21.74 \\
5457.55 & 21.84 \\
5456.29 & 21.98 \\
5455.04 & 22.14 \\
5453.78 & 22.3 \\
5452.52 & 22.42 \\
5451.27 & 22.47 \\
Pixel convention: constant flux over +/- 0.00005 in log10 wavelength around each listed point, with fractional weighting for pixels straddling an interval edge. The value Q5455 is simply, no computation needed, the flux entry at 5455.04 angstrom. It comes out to 22.14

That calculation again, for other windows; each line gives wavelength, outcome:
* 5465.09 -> 21.18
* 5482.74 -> 22.1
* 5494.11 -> 23.24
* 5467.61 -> 21.56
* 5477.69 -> 21.93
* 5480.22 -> 21.98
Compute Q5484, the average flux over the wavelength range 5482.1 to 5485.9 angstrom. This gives 22.2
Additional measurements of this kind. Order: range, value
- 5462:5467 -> 21.3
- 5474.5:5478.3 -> 22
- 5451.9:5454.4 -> 22.3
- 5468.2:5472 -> 22.1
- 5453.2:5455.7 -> 22.2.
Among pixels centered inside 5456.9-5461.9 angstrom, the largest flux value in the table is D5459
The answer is 21.84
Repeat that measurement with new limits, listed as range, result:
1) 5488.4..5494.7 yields 23.26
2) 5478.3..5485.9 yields 22.3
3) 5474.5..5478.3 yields 22.09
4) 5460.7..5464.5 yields 21.47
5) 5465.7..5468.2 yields 21.56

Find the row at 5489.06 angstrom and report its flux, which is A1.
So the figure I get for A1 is 22.92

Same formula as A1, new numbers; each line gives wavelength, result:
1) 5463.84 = 21.19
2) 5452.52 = 22.42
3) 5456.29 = 21.98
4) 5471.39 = 22.28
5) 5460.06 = 21.62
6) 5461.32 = 21.47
